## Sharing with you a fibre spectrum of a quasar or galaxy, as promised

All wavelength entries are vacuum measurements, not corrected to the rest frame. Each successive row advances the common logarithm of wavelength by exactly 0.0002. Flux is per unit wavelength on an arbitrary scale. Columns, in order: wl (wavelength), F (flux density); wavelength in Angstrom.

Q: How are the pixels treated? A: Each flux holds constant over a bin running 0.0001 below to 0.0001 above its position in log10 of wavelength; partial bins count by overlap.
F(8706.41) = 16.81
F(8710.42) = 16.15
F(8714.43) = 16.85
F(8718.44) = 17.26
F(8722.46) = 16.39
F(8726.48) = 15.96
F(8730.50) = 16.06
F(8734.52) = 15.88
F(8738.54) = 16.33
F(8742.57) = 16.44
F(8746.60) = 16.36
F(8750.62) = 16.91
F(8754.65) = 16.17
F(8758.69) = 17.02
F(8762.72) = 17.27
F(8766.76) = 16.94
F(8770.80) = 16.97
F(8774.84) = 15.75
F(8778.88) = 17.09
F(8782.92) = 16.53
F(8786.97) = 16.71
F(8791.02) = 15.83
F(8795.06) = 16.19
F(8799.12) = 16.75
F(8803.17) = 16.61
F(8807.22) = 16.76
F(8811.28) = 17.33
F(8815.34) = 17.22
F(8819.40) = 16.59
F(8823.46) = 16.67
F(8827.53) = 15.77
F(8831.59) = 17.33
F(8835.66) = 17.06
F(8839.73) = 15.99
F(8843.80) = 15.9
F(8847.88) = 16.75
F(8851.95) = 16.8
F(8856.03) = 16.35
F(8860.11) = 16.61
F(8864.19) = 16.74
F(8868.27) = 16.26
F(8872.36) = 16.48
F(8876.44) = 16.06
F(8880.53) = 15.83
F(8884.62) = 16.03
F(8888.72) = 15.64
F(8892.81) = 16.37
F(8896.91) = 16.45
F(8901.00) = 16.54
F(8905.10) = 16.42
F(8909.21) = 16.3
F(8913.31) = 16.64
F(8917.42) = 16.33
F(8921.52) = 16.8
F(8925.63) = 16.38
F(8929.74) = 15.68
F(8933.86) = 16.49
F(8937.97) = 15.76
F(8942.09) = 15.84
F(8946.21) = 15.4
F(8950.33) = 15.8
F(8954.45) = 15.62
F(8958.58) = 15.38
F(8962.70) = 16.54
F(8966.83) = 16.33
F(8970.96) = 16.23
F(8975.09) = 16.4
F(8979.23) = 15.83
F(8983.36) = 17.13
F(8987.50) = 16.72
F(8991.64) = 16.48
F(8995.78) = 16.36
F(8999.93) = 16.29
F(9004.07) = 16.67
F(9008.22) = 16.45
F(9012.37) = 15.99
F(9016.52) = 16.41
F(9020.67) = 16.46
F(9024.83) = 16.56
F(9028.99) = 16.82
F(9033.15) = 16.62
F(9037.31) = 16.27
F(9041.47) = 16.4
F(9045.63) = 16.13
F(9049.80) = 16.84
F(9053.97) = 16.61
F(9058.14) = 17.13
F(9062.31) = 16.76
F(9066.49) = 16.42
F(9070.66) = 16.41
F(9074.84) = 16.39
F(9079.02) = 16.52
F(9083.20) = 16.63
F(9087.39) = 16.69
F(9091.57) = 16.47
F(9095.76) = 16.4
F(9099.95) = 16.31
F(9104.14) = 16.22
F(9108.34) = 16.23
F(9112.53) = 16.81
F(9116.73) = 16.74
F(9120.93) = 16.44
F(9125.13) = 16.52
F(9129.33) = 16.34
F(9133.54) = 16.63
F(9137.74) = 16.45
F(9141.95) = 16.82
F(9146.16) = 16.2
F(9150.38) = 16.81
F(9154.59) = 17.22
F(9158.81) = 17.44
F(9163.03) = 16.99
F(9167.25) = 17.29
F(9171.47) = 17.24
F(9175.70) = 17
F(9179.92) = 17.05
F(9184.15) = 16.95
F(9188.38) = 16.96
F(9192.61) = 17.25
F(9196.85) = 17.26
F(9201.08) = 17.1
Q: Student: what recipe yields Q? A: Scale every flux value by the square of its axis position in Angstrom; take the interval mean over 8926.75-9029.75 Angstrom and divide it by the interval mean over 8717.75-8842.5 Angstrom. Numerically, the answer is 1.0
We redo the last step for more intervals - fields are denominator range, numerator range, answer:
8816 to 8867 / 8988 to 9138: 1.05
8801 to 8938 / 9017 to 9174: 1.06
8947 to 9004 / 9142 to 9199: 1.10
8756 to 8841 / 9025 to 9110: 1.05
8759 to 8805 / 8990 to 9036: 1.04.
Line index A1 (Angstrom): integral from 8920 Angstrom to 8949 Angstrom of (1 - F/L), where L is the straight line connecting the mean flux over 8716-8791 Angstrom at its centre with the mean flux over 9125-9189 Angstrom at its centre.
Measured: 1.1 Angstrom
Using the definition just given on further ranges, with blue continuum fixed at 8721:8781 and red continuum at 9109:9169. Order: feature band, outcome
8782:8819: -0.3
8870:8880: 0.2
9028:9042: 0.1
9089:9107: 0.4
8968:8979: 0.3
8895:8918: 0.2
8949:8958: 0.5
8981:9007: 0.1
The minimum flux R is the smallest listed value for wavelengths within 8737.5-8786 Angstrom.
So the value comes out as 15.75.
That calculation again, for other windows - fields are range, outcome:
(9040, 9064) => 16.13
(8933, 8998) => 15.38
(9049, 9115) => 16.22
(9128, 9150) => 16.2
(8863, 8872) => 16.26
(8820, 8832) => 15.77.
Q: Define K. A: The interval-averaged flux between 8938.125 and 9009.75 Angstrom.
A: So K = 16.2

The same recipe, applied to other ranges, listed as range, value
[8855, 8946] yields 16.3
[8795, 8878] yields 16.6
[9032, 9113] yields 16.5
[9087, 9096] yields 16.5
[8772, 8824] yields 16.6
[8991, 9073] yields 16.5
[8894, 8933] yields 16.4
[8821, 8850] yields 16.5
